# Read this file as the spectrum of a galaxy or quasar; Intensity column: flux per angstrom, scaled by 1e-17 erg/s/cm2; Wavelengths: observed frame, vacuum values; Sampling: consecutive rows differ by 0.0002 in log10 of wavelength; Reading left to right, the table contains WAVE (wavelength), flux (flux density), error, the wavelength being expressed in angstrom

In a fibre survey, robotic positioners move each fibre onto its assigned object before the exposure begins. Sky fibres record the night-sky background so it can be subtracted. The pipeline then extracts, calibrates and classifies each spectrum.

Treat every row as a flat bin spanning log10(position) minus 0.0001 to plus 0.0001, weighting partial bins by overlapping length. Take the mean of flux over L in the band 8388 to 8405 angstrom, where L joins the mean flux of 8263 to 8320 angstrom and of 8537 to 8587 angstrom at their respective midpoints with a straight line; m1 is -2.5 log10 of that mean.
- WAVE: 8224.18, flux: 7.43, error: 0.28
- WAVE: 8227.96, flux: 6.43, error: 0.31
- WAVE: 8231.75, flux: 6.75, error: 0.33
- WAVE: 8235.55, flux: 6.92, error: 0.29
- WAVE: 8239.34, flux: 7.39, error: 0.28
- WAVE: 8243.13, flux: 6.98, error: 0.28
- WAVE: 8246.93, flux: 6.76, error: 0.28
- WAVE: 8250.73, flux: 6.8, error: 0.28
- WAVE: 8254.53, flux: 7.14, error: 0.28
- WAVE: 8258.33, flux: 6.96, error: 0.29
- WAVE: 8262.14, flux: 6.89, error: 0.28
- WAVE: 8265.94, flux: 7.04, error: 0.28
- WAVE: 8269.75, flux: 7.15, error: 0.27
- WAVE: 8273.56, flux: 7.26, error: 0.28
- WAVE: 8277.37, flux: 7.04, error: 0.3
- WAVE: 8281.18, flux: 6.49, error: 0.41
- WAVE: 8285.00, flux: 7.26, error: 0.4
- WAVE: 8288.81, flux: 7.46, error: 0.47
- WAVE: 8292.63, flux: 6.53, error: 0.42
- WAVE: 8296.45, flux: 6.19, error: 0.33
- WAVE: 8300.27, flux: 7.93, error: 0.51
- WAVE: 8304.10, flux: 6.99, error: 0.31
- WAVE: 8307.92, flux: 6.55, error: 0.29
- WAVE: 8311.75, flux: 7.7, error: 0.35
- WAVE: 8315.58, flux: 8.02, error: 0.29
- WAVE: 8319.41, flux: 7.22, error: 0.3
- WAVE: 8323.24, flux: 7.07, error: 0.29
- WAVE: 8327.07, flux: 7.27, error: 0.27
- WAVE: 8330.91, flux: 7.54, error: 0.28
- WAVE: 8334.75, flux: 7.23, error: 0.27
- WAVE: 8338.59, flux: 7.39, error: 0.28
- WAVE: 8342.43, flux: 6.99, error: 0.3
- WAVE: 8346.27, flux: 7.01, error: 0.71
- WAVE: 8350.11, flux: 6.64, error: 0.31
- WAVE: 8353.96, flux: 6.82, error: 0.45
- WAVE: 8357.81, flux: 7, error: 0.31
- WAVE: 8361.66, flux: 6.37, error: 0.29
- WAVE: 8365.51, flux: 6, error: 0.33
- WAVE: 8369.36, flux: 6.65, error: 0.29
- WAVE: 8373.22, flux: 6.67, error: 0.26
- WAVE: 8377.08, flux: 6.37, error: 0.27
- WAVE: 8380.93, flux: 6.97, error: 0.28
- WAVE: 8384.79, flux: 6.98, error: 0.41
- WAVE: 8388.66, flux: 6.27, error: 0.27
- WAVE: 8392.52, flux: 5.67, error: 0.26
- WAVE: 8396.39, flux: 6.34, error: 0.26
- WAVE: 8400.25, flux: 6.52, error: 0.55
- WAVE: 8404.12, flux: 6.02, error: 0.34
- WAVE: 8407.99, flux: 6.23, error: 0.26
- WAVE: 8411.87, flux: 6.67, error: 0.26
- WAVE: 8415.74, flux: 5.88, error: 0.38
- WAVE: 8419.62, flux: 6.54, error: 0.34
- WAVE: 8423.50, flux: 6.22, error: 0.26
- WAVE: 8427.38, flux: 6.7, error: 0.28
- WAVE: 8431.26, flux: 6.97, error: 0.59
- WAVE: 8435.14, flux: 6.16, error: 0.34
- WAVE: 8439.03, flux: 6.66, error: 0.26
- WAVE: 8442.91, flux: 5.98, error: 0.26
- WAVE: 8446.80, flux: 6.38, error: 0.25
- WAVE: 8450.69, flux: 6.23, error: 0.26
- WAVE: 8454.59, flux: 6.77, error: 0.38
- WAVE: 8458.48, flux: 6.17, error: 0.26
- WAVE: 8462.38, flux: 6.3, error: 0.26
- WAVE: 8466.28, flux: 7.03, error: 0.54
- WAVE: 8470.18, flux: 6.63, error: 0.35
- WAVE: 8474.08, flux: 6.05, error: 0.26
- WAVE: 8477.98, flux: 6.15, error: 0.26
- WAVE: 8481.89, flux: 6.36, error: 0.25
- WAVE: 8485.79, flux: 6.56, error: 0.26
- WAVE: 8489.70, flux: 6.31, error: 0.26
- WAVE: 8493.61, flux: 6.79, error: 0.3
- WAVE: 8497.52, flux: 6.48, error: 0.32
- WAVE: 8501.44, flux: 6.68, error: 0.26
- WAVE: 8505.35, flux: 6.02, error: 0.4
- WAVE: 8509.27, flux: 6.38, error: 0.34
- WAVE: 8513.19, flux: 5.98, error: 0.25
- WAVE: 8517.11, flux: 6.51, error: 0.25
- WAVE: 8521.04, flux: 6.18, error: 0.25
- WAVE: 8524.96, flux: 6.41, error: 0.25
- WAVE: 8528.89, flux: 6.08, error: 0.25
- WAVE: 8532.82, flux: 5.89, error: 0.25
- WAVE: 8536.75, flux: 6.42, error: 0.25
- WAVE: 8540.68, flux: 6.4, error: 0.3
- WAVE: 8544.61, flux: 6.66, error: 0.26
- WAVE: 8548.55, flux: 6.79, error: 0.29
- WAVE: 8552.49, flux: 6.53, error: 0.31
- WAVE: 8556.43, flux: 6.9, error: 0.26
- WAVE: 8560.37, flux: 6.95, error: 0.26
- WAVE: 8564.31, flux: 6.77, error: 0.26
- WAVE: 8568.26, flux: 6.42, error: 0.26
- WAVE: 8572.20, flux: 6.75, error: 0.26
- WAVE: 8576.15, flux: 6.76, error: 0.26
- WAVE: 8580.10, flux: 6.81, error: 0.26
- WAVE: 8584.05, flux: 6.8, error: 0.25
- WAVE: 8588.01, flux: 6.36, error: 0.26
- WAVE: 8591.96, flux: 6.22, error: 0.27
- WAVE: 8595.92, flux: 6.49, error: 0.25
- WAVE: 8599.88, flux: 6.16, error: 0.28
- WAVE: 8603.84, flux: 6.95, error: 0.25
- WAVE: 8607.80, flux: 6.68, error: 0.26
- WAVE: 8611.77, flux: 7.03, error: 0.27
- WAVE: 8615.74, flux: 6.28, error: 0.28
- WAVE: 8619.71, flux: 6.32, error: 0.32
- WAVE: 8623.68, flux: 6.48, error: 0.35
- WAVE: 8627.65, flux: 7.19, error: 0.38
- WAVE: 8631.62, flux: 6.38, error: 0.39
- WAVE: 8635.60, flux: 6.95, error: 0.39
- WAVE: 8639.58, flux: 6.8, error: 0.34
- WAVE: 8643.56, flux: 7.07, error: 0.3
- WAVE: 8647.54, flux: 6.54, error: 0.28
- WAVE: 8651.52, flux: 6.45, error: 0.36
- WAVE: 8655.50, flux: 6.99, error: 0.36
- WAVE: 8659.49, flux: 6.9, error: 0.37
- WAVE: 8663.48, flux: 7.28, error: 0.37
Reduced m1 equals 0.130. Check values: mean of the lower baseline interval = 7.12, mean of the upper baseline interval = 6.7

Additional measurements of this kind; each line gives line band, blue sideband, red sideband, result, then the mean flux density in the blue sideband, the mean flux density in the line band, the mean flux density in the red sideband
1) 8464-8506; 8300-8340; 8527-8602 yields 0.05 mag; 7.33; 6.47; 6.54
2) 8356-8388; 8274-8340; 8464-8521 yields 0.05 mag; 7.17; 6.61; 6.41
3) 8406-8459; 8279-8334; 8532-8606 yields 0.08 mag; 7.16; 6.4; 6.59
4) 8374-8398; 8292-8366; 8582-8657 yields 0.08 mag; 7.05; 6.45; 6.64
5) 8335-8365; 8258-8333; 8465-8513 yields 0.01 mag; 7.13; 6.87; 6.43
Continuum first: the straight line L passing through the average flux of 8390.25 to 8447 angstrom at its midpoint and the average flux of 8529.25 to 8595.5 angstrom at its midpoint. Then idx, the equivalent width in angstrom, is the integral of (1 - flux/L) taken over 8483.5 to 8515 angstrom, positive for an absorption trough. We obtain 0.32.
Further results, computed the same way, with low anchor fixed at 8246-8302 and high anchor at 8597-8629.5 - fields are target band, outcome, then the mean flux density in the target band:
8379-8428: 3.42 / 6.38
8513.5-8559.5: 1.93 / 6.43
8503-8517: 1.14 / 6.2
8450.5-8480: 1.57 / 6.43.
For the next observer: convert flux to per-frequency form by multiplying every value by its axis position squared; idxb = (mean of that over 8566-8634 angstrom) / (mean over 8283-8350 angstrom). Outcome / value 1.0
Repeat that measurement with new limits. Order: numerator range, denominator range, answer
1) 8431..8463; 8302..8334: 0.90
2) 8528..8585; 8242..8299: 1.02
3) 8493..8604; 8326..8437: 1.02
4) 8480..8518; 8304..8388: 0.95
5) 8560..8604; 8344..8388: 1.04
